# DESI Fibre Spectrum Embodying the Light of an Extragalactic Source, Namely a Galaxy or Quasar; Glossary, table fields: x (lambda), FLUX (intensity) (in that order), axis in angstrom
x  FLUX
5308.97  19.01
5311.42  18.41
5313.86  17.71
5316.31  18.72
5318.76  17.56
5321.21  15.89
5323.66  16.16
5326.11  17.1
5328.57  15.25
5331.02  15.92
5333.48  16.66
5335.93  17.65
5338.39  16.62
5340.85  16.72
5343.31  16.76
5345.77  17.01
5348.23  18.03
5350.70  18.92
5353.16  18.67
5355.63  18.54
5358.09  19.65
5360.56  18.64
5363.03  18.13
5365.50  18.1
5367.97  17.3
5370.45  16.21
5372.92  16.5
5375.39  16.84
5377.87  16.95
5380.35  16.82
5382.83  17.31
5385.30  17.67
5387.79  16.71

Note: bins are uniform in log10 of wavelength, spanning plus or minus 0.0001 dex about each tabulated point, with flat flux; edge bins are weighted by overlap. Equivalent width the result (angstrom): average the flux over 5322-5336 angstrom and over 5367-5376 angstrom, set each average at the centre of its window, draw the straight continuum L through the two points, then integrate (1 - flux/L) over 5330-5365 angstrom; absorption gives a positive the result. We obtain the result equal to -2.6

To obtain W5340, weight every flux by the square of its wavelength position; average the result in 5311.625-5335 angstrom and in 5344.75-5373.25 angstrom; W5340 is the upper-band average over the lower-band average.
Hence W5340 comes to 1.1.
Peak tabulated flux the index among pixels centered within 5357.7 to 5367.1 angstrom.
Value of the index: 19.65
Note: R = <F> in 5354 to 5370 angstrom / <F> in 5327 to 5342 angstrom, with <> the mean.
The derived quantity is 1.11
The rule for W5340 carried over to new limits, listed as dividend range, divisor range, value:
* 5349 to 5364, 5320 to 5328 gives 1.17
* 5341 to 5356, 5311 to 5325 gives 1.04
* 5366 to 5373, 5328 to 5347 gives 1.03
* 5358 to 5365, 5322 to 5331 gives 1.17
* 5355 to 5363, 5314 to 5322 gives 1.09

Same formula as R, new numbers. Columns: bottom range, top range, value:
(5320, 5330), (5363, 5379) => 1.06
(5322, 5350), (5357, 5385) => 1.04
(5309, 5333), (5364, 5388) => 1.00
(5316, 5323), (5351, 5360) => 1.11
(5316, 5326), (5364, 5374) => 1.01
